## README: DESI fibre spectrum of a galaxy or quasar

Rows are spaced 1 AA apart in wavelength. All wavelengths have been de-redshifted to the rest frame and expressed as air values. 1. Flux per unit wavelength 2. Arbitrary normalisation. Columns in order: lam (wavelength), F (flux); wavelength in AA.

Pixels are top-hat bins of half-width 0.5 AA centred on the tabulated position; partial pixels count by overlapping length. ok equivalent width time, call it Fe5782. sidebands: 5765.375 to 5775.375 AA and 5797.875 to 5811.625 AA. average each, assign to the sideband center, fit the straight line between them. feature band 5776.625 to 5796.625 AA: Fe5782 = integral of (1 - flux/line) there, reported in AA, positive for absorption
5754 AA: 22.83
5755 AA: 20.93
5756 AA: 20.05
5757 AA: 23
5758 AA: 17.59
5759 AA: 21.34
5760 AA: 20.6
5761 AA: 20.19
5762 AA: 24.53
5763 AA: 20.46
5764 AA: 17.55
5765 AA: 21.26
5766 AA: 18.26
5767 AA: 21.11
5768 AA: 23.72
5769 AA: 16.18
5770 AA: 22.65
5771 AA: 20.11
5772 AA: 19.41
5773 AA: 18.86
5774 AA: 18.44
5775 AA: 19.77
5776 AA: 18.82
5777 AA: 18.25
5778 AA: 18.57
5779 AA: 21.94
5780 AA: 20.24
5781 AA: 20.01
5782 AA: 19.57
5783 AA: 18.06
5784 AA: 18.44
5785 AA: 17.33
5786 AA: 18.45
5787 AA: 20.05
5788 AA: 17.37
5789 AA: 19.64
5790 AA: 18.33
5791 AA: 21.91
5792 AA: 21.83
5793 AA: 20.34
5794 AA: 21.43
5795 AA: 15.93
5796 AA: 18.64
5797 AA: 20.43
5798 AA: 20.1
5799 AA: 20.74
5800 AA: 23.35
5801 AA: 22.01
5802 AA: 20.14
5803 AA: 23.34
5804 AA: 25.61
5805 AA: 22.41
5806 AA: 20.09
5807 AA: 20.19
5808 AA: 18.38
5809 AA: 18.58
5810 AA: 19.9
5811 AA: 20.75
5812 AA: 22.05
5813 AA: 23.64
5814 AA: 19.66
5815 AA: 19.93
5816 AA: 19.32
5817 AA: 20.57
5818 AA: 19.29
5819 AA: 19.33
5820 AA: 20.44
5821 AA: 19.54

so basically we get 1.1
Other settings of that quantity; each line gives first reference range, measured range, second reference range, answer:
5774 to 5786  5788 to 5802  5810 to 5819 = -0.4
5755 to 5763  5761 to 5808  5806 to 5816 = 1.2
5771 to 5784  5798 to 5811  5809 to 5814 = -0.3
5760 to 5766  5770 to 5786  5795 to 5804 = 1.2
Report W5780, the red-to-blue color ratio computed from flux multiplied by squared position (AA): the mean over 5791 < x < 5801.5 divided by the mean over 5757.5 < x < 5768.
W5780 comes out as 1.02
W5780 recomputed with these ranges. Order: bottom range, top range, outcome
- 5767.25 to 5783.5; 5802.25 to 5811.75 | 1.08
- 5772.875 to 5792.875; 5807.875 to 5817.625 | 1.06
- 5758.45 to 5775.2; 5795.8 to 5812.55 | 1.05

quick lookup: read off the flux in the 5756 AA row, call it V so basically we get 20.05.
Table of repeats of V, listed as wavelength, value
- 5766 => 18.26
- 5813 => 23.64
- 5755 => 20.93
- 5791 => 21.91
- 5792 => 21.83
